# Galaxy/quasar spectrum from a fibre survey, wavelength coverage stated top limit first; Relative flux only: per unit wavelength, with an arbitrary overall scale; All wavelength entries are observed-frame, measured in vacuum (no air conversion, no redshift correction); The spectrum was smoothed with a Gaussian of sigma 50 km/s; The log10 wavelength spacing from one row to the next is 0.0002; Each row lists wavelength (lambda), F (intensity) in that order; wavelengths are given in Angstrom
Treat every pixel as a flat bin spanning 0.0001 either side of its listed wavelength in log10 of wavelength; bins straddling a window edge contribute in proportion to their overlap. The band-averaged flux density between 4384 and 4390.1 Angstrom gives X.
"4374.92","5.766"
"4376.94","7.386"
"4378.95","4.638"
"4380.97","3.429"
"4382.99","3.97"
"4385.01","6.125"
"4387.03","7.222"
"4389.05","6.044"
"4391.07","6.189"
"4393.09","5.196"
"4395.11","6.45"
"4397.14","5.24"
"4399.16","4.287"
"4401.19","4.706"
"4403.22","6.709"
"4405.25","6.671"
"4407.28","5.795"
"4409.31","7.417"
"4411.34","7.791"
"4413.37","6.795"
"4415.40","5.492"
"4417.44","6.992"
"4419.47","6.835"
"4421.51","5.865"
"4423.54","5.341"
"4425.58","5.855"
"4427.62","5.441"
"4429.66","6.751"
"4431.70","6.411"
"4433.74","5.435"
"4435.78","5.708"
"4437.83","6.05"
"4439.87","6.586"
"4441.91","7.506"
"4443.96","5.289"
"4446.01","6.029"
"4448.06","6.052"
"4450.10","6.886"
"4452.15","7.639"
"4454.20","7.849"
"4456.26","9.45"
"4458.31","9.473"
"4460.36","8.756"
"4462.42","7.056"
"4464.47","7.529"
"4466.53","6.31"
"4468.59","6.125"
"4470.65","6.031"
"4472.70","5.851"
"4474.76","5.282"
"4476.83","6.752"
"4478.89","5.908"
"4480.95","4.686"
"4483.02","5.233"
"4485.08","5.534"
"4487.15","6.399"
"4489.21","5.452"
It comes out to 6.46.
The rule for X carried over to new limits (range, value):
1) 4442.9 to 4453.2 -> 6.39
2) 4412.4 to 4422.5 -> 6.39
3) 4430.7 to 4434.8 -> 5.92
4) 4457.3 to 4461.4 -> 9.11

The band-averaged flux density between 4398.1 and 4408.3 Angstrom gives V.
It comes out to 5.63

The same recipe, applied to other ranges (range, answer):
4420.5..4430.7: 5.85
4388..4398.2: 5.83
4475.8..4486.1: 5.62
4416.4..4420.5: 6.9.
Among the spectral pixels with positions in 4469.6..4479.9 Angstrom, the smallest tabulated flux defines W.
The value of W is 5.282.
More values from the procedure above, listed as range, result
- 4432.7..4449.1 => 5.289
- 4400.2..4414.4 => 4.706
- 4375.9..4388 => 3.429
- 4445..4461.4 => 6.029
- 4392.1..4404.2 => 4.287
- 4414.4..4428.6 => 5.341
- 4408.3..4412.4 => 7.417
